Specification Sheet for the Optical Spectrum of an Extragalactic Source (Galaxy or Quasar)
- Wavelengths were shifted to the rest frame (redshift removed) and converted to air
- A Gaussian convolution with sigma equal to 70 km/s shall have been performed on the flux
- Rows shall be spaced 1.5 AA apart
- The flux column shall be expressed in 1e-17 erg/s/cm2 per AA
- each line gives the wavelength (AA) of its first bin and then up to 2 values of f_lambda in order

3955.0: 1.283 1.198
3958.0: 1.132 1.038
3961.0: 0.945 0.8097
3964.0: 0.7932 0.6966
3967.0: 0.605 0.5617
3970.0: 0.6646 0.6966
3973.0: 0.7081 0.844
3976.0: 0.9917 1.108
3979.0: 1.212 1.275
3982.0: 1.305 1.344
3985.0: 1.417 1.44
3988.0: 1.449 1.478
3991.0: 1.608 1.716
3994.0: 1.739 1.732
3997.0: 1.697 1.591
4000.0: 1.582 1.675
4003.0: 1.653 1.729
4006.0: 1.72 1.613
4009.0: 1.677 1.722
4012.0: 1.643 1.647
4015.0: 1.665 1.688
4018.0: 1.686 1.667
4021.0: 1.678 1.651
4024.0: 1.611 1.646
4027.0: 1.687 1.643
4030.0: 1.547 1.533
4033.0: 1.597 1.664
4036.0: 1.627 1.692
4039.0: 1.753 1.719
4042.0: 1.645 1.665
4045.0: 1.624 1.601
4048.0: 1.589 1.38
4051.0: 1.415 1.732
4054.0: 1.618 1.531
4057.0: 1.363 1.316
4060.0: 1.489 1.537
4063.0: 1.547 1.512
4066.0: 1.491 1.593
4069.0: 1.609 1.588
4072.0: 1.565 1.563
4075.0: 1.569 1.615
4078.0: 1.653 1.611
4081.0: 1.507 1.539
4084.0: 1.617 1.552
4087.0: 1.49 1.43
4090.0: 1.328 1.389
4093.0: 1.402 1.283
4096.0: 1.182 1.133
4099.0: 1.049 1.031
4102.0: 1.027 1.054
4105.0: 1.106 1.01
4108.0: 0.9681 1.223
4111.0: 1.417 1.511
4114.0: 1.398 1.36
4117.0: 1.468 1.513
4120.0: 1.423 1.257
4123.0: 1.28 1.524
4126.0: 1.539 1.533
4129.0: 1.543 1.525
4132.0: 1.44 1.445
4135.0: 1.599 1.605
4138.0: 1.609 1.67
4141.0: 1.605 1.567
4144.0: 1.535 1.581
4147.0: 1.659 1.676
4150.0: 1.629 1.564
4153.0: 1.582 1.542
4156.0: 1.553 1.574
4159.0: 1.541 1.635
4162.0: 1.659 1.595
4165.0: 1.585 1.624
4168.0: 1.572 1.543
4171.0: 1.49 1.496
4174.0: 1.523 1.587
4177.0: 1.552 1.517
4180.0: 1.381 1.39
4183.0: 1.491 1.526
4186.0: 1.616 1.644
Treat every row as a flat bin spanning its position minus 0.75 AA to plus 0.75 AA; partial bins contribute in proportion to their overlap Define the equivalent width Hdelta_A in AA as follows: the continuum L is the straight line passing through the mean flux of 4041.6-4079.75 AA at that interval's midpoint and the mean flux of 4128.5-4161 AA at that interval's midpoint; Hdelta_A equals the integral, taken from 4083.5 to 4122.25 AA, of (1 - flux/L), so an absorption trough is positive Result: 6.8 AA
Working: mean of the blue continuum 1.55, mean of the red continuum 1.58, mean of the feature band 1.29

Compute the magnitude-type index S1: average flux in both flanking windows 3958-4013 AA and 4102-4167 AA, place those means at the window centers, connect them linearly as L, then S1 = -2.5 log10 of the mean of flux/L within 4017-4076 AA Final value -0.164 mag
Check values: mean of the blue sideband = 1.29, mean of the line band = 1.59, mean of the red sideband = 1.48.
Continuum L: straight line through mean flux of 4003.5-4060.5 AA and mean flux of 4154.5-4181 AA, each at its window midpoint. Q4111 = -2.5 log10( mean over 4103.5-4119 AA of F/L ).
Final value 0.23 mag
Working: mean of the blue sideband 1.62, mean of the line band 1.28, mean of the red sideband 1.55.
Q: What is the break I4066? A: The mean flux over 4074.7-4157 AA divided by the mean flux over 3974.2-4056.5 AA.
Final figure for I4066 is 0.91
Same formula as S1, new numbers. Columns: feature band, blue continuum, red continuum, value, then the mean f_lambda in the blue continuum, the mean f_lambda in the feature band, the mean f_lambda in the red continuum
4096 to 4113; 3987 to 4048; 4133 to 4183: 0.37 mag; 1.65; 1.14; 1.57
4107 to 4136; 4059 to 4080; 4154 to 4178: 0.11 mag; 1.56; 1.42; 1.57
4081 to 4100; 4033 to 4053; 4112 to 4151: 0.15 mag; 1.62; 1.37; 1.52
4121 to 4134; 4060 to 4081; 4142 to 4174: 0.08 mag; 1.57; 1.46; 1.58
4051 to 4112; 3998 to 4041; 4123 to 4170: 0.15 mag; 1.66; 1.41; 1.57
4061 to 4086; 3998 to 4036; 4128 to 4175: 0.03 mag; 1.65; 1.57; 1.57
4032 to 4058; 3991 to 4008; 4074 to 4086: 0.02 mag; 1.67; 1.6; 1.58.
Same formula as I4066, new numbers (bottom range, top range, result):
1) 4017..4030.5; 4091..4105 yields 0.71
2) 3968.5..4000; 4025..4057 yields 1.25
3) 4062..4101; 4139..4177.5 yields 1.08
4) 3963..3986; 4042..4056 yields 1.66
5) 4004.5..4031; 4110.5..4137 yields 0.88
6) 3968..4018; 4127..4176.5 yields 1.11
